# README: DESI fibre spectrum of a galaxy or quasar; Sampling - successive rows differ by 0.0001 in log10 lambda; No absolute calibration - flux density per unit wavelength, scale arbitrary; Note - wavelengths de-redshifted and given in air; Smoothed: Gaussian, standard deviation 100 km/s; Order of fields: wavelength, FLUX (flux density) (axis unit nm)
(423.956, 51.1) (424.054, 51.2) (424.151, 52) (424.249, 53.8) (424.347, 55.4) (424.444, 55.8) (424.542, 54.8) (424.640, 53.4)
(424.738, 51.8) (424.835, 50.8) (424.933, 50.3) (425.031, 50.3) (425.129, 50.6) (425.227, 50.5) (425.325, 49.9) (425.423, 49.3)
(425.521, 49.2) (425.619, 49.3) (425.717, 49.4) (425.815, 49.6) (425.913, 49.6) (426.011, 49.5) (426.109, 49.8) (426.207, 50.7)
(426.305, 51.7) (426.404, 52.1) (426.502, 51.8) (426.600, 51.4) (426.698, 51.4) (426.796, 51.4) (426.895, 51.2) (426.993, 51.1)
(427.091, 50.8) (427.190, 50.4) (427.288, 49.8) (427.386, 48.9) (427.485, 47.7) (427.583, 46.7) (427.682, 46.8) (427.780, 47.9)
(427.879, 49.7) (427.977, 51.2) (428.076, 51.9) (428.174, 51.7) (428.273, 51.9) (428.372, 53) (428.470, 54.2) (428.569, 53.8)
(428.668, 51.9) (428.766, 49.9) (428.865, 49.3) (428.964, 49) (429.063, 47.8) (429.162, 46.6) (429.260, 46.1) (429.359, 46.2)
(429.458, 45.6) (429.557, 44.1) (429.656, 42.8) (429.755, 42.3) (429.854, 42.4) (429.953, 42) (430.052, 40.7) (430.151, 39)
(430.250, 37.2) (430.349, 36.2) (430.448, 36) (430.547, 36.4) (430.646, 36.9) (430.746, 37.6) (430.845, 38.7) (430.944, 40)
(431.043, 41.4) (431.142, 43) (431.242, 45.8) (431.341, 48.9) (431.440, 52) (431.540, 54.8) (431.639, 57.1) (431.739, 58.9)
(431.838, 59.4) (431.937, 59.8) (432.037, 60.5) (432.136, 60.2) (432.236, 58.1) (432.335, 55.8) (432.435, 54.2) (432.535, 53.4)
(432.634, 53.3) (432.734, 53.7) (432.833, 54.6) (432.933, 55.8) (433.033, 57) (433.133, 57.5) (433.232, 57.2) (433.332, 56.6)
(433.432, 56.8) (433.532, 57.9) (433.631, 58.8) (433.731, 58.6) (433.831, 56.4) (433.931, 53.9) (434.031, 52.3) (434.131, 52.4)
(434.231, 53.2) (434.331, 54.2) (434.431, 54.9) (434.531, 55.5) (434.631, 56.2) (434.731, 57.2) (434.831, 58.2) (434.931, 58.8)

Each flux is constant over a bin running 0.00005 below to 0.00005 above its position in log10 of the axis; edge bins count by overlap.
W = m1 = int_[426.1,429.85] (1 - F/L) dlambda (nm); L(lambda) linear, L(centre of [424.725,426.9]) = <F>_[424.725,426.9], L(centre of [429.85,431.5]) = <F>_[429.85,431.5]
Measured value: -0.26 nm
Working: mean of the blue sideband 50.5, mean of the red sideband 40.9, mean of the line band 49.4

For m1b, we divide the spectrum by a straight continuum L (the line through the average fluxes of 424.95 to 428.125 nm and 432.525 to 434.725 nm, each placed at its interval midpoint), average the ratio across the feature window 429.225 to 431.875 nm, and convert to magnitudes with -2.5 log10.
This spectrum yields 0.21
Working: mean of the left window 50.1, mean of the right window 55.6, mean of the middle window 44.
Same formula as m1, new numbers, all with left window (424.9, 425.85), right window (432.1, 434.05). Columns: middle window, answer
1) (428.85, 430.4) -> 0.29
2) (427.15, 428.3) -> 0.05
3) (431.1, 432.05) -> 0.02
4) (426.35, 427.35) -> 0.00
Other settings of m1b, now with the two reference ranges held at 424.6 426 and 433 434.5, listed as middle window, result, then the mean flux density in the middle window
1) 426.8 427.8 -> 0.05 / 49.3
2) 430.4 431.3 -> 0.33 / 39.6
